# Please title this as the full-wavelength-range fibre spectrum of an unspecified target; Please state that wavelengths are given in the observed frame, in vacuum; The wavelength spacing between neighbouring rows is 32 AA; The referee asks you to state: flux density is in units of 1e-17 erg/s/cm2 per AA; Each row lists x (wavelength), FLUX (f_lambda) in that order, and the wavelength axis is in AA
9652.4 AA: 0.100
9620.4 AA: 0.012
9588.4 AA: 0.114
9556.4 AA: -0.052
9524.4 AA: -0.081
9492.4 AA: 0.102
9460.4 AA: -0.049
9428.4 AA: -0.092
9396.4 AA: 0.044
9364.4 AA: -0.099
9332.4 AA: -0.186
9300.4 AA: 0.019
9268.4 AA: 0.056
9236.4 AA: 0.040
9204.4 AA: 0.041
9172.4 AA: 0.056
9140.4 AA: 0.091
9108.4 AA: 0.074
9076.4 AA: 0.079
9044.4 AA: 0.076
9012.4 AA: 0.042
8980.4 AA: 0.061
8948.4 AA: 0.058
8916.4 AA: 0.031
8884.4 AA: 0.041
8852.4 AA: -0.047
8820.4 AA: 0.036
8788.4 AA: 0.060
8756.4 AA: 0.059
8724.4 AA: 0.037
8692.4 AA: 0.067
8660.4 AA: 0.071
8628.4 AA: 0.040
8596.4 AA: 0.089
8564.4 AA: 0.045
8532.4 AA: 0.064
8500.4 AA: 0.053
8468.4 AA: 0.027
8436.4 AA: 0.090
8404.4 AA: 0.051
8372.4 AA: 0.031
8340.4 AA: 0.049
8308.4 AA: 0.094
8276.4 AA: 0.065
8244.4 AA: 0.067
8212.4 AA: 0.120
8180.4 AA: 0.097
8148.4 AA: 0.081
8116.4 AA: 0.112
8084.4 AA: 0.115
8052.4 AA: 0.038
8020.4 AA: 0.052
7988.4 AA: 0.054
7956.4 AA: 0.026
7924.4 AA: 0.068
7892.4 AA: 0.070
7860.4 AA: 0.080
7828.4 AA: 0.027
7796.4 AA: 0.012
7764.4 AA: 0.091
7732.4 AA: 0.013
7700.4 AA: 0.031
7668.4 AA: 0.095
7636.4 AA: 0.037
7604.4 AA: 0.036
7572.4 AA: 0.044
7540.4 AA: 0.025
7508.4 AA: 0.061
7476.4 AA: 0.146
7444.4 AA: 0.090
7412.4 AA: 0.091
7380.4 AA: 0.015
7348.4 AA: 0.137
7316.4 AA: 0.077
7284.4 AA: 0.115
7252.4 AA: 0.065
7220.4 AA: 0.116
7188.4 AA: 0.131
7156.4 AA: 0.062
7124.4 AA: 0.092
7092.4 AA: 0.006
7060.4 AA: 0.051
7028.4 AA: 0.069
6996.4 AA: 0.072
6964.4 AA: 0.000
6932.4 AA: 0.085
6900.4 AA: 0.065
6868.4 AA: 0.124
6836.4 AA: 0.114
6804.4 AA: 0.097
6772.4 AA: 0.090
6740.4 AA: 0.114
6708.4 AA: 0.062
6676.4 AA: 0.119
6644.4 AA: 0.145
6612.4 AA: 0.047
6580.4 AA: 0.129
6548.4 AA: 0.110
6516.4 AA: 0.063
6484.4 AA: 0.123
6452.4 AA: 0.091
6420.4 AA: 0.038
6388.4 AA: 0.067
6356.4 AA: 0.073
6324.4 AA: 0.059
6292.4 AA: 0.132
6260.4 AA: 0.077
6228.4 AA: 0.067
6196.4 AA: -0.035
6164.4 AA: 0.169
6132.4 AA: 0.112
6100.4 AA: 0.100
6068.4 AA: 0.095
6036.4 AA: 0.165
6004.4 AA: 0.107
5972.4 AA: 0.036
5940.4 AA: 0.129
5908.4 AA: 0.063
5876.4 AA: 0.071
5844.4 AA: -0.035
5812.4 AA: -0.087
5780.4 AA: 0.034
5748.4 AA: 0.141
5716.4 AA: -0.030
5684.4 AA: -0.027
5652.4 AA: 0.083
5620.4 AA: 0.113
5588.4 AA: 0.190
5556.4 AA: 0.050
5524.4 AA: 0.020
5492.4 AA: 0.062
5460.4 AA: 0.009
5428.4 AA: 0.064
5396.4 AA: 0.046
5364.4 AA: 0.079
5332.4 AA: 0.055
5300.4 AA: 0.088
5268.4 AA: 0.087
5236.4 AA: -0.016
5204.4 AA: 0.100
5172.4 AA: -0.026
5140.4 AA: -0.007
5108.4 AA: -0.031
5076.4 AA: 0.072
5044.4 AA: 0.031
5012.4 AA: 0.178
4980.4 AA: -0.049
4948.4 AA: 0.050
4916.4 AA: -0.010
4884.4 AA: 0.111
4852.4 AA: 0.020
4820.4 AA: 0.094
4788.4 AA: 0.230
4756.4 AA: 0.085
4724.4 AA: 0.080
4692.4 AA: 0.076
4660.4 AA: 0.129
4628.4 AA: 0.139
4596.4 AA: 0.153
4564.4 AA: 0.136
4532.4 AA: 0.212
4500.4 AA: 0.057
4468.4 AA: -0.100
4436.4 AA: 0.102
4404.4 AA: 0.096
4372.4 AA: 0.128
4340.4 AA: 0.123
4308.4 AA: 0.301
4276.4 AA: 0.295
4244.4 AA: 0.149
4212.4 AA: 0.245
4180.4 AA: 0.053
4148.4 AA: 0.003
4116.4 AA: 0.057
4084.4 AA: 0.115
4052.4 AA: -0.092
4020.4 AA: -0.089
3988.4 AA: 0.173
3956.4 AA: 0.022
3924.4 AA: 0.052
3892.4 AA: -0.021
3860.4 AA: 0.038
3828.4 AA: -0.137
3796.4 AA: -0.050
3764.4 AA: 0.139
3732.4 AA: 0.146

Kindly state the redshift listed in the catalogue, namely 0.47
